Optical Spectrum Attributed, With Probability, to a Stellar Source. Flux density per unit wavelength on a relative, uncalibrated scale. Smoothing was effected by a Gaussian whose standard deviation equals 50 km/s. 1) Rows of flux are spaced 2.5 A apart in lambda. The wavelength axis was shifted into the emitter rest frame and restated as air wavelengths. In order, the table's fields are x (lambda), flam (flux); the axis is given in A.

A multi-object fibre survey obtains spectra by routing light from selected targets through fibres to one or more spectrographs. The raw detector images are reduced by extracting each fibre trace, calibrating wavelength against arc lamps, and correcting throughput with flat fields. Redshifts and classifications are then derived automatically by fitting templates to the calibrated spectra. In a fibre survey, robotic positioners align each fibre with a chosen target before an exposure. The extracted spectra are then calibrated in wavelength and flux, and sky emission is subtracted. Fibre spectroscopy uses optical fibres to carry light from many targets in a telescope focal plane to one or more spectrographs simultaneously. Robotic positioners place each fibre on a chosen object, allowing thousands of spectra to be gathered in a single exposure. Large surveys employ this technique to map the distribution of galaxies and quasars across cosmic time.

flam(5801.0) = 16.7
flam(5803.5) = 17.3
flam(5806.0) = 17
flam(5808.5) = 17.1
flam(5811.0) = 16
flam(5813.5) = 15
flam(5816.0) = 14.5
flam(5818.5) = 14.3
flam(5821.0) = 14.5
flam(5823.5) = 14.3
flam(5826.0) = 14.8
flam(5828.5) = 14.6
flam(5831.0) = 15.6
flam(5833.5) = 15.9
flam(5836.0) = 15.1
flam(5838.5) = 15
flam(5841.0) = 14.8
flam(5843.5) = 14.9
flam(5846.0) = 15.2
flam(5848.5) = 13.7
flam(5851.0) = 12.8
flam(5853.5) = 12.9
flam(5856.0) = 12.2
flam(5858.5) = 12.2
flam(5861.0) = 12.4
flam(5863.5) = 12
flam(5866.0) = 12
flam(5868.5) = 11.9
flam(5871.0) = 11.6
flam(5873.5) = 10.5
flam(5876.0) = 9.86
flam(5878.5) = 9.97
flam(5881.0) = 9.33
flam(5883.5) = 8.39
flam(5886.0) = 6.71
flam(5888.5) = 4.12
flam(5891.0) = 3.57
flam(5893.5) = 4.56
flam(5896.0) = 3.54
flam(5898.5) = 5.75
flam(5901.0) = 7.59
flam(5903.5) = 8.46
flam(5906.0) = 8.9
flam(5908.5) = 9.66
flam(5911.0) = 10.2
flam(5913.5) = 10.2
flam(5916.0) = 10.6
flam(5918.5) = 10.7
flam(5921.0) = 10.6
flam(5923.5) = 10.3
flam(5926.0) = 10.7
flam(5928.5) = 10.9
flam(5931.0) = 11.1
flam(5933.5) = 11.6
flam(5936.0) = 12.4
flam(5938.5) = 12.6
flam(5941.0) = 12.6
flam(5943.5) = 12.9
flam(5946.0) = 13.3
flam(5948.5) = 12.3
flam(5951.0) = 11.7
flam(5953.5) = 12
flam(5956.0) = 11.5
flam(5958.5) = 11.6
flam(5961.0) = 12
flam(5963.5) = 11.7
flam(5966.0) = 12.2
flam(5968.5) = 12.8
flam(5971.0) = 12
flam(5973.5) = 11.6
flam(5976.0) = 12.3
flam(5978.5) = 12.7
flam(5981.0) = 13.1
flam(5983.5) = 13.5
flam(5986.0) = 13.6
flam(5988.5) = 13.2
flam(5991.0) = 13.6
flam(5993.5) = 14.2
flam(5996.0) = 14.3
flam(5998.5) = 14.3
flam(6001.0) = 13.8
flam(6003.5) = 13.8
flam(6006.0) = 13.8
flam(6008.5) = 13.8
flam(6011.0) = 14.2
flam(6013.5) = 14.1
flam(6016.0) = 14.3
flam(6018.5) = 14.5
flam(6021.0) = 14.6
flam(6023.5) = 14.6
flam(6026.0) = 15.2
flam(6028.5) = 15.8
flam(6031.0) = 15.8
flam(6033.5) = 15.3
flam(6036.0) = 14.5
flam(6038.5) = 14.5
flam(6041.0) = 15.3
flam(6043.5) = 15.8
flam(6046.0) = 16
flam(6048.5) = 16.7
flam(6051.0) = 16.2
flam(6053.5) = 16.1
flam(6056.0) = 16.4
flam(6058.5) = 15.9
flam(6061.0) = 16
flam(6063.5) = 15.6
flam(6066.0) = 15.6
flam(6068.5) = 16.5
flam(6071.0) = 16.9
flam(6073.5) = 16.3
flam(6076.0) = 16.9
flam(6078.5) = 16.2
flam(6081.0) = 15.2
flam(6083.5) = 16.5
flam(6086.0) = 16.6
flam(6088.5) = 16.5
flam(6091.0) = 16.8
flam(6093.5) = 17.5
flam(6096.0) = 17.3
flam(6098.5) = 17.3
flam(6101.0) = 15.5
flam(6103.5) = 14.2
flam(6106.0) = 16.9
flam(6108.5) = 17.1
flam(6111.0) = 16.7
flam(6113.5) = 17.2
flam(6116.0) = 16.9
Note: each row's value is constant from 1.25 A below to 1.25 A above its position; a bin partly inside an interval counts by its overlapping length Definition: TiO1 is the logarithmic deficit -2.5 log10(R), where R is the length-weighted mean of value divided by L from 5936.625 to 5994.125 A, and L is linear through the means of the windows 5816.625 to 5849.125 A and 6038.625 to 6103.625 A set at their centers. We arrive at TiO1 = 0.24 mag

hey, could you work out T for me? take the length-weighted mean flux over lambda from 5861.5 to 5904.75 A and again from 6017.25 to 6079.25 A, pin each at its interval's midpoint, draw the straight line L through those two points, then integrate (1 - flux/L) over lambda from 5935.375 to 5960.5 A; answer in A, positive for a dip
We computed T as -2.4 A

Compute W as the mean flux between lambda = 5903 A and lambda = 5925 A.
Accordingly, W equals 10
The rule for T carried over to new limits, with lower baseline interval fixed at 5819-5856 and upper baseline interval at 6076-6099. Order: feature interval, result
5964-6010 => 7.43 A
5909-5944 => 9.38 A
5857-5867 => 1.73 A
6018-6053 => 1.78 A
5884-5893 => 5.94 A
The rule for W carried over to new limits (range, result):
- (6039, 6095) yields 16.2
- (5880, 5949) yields 9.38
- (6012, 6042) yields 14.9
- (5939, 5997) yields 12.6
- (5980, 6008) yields 13.8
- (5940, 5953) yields 12.5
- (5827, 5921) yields 10.7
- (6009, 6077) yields 15.5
